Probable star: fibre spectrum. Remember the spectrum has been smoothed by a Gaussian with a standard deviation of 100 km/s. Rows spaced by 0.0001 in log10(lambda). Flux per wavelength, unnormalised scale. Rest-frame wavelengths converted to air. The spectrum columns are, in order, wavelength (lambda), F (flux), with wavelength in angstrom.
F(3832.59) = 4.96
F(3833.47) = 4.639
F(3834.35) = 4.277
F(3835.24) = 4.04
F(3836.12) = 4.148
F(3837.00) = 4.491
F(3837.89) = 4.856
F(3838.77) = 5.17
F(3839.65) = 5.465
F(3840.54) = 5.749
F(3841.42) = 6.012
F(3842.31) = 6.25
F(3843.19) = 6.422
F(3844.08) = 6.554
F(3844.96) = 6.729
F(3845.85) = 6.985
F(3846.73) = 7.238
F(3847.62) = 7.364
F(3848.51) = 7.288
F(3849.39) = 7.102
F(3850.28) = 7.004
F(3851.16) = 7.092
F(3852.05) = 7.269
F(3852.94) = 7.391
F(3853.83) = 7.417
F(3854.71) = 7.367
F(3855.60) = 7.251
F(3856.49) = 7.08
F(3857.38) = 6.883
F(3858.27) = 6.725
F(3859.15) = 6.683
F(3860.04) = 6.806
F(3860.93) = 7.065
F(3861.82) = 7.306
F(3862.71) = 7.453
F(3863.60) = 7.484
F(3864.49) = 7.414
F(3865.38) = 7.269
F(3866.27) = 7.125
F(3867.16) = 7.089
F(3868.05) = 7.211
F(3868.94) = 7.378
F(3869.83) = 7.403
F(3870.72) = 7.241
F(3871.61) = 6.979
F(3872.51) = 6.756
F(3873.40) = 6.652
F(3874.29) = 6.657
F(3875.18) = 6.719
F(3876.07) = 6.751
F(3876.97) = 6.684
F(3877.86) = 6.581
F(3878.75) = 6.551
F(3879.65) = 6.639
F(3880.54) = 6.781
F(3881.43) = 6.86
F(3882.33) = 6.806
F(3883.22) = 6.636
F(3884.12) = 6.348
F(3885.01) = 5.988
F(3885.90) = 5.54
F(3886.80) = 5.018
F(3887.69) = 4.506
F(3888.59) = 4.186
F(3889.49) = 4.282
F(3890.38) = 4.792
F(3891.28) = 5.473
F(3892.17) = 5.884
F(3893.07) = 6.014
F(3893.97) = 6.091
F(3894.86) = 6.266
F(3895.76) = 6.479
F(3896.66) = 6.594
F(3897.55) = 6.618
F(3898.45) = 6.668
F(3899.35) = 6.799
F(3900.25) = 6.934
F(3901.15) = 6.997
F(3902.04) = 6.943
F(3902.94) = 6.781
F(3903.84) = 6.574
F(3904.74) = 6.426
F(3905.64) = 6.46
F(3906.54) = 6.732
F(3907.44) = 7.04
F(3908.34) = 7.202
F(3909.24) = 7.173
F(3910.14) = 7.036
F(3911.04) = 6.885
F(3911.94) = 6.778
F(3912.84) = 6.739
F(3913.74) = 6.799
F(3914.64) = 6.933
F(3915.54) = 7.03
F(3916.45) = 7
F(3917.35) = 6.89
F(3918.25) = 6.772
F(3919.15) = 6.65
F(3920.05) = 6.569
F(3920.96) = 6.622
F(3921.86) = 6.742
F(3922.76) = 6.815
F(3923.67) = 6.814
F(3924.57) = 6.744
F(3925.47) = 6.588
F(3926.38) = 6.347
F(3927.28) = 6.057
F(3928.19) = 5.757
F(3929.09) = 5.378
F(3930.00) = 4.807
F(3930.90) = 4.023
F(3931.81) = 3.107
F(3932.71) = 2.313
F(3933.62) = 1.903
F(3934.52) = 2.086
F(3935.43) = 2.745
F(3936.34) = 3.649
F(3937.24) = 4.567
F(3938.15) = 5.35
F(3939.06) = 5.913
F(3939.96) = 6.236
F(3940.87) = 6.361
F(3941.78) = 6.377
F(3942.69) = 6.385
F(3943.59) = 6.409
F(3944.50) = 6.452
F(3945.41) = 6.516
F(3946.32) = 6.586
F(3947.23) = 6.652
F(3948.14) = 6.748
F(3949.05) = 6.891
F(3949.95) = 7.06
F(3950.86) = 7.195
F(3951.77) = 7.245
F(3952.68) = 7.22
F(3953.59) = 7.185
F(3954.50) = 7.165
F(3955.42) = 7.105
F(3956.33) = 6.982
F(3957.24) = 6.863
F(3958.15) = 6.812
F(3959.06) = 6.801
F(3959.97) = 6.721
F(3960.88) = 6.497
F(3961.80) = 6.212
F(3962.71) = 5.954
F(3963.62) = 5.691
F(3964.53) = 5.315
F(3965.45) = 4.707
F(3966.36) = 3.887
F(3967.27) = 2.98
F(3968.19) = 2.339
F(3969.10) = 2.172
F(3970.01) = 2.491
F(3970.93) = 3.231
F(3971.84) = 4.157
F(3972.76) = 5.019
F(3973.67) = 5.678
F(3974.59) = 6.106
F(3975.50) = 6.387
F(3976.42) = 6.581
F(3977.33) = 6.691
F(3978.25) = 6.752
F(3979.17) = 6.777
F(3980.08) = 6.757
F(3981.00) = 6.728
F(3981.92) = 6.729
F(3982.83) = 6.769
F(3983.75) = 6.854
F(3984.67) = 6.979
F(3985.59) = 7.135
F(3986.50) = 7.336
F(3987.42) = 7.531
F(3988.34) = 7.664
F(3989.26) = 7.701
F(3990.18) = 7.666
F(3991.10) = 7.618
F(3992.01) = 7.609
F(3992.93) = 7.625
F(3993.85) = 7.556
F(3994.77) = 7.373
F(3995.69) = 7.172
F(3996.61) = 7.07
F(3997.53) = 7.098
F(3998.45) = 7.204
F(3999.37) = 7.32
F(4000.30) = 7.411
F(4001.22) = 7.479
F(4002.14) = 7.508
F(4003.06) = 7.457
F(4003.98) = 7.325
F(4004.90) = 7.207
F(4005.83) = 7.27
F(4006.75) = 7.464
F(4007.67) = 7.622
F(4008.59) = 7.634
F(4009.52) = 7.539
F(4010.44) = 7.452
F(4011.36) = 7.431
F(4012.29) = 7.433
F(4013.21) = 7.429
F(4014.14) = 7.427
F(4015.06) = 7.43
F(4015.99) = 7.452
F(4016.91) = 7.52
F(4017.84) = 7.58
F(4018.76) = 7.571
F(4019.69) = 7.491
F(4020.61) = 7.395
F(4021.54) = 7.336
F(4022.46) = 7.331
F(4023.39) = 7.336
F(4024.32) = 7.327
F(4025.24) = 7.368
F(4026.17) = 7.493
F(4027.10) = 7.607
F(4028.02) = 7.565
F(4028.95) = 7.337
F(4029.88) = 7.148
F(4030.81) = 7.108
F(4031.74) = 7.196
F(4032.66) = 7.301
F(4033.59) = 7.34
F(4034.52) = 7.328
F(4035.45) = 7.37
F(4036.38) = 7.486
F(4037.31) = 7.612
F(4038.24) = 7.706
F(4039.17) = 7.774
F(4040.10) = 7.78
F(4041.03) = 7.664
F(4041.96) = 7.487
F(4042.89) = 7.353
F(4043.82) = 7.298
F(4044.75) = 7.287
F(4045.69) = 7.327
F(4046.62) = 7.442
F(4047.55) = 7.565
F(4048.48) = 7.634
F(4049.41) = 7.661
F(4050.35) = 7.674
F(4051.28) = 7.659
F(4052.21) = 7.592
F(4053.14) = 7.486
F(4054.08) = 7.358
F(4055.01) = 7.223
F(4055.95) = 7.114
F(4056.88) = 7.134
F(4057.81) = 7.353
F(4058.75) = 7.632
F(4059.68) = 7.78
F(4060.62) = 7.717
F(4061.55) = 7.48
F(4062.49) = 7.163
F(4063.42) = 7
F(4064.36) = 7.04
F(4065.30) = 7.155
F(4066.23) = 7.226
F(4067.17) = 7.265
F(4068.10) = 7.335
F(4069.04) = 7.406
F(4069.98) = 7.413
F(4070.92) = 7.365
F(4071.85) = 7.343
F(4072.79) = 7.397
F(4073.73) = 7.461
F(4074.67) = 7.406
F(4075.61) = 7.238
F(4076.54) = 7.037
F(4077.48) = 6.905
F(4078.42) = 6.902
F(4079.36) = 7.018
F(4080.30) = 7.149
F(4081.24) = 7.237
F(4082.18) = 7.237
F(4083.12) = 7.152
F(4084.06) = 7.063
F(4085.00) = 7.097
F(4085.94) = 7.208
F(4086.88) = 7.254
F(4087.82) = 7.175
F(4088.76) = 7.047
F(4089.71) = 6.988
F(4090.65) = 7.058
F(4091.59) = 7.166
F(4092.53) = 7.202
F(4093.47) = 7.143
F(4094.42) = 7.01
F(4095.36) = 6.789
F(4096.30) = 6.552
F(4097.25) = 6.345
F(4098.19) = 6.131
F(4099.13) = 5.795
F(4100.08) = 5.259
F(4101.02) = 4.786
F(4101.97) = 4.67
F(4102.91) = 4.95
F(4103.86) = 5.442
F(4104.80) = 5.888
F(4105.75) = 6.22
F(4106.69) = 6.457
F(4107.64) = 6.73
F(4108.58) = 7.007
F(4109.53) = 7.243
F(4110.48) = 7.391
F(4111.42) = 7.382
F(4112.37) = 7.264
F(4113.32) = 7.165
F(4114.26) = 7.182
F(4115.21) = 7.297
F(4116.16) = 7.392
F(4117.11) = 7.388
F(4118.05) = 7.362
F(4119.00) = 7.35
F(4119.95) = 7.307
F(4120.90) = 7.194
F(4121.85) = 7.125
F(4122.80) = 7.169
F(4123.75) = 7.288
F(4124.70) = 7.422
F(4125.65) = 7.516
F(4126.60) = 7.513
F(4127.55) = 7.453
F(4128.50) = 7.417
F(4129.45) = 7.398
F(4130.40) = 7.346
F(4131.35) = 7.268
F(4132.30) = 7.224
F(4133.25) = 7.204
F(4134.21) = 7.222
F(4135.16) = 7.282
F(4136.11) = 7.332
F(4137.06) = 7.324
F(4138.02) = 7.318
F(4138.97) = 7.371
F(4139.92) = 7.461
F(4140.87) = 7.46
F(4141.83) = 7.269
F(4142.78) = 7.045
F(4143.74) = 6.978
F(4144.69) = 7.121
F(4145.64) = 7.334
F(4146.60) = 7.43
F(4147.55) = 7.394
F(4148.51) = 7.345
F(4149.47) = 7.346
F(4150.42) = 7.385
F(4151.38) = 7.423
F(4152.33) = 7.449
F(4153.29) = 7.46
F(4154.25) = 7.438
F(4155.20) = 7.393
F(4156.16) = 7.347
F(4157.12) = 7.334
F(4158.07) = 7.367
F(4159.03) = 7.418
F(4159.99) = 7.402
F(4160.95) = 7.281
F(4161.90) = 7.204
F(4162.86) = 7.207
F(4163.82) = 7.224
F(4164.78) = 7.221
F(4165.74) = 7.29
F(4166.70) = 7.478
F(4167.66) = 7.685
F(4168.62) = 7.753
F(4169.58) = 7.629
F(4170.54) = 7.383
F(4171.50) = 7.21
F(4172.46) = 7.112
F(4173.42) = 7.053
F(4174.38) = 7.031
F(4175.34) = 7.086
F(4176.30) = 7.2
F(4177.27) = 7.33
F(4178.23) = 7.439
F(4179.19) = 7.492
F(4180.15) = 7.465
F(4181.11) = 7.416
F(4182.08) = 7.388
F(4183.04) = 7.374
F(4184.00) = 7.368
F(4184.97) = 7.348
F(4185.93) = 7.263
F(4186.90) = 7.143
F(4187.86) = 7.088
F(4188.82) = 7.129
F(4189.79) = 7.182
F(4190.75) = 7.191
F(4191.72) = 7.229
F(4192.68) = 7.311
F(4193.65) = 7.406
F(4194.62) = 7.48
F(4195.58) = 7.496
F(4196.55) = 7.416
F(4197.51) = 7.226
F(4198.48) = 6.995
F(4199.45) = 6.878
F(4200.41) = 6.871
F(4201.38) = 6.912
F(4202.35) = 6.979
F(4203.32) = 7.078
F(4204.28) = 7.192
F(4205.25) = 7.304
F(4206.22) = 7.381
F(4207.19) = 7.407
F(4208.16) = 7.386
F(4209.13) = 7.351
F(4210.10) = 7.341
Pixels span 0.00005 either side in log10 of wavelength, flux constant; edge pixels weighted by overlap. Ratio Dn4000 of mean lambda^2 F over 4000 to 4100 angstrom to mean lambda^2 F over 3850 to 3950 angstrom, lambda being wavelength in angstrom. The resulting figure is 1.24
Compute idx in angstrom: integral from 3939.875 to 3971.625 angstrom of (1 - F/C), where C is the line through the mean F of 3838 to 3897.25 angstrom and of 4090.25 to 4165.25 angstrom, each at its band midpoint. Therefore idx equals 3.9 angstrom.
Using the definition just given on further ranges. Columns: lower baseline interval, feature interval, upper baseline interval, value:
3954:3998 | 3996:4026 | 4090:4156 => -4.6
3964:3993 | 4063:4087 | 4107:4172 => -1.6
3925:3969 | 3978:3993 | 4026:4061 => -2.0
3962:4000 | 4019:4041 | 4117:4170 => -3.1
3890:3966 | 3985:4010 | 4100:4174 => -3.6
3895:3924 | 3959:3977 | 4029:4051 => 5.5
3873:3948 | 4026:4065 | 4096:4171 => -4.4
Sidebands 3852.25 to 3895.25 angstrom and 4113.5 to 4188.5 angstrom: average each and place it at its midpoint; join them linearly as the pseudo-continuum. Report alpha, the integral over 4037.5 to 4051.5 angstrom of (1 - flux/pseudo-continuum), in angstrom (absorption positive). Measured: -1.0 angstrom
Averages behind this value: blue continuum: 6.57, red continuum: 7.33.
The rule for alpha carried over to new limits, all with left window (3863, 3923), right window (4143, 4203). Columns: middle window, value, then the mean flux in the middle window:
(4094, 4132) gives 1.82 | 6.8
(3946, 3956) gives -0.42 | 7.01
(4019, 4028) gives -0.66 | 7.42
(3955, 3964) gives 0.24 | 6.57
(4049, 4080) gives -1.39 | 7.33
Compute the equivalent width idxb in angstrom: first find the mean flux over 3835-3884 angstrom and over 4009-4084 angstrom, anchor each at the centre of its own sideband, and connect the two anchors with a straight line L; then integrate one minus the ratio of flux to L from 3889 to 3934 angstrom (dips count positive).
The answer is 4.58 angstrom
